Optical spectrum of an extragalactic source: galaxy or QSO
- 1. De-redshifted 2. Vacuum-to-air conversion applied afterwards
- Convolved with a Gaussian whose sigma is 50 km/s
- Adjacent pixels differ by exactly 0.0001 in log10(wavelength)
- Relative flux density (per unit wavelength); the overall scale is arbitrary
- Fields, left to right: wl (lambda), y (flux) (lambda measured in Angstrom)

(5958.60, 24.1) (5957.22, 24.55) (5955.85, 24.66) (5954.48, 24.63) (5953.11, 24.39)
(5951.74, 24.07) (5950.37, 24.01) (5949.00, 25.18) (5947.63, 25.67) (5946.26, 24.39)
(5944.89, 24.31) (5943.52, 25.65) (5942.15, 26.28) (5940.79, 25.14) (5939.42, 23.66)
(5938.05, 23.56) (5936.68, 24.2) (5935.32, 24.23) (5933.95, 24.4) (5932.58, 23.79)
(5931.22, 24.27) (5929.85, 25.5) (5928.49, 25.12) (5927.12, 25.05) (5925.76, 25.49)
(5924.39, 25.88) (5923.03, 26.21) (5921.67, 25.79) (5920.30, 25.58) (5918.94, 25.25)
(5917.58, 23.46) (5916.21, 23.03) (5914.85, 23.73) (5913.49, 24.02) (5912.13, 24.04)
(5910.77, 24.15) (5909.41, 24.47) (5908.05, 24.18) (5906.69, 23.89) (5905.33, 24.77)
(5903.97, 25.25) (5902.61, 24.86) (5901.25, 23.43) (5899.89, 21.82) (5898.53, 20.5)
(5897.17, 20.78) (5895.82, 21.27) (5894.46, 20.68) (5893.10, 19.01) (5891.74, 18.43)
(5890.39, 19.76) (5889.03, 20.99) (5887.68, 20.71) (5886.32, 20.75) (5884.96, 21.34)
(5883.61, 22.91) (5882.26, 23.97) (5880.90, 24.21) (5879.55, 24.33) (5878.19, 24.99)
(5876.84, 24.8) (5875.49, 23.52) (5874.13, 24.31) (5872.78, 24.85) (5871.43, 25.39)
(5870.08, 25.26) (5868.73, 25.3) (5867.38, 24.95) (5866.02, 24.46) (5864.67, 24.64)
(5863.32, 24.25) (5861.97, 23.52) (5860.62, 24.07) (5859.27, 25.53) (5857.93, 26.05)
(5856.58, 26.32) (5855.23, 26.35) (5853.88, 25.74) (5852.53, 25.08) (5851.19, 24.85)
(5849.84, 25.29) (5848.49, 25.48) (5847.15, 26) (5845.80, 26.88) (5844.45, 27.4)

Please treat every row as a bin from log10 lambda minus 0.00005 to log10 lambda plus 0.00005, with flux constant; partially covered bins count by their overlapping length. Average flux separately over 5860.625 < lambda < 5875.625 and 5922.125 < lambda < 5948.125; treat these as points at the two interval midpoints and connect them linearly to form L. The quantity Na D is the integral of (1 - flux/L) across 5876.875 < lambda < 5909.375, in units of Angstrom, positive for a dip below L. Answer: 3.0 Angstrom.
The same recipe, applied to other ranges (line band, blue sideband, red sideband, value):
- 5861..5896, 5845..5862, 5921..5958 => 3.2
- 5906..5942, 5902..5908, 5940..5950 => 0.5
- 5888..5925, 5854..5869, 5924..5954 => 2.6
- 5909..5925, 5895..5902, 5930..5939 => -1.2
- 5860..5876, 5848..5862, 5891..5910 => 0.0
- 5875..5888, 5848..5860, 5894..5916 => 0.6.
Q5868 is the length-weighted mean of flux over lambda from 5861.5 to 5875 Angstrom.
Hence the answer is 24.7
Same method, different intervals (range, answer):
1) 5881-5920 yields 22.6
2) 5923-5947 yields 24.8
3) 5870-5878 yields 24.7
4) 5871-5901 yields 22.2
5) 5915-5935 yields 24.9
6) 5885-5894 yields 20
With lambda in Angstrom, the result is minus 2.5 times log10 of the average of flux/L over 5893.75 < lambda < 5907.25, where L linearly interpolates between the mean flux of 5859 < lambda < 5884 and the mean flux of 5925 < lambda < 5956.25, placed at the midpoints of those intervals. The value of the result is 0.09 mag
